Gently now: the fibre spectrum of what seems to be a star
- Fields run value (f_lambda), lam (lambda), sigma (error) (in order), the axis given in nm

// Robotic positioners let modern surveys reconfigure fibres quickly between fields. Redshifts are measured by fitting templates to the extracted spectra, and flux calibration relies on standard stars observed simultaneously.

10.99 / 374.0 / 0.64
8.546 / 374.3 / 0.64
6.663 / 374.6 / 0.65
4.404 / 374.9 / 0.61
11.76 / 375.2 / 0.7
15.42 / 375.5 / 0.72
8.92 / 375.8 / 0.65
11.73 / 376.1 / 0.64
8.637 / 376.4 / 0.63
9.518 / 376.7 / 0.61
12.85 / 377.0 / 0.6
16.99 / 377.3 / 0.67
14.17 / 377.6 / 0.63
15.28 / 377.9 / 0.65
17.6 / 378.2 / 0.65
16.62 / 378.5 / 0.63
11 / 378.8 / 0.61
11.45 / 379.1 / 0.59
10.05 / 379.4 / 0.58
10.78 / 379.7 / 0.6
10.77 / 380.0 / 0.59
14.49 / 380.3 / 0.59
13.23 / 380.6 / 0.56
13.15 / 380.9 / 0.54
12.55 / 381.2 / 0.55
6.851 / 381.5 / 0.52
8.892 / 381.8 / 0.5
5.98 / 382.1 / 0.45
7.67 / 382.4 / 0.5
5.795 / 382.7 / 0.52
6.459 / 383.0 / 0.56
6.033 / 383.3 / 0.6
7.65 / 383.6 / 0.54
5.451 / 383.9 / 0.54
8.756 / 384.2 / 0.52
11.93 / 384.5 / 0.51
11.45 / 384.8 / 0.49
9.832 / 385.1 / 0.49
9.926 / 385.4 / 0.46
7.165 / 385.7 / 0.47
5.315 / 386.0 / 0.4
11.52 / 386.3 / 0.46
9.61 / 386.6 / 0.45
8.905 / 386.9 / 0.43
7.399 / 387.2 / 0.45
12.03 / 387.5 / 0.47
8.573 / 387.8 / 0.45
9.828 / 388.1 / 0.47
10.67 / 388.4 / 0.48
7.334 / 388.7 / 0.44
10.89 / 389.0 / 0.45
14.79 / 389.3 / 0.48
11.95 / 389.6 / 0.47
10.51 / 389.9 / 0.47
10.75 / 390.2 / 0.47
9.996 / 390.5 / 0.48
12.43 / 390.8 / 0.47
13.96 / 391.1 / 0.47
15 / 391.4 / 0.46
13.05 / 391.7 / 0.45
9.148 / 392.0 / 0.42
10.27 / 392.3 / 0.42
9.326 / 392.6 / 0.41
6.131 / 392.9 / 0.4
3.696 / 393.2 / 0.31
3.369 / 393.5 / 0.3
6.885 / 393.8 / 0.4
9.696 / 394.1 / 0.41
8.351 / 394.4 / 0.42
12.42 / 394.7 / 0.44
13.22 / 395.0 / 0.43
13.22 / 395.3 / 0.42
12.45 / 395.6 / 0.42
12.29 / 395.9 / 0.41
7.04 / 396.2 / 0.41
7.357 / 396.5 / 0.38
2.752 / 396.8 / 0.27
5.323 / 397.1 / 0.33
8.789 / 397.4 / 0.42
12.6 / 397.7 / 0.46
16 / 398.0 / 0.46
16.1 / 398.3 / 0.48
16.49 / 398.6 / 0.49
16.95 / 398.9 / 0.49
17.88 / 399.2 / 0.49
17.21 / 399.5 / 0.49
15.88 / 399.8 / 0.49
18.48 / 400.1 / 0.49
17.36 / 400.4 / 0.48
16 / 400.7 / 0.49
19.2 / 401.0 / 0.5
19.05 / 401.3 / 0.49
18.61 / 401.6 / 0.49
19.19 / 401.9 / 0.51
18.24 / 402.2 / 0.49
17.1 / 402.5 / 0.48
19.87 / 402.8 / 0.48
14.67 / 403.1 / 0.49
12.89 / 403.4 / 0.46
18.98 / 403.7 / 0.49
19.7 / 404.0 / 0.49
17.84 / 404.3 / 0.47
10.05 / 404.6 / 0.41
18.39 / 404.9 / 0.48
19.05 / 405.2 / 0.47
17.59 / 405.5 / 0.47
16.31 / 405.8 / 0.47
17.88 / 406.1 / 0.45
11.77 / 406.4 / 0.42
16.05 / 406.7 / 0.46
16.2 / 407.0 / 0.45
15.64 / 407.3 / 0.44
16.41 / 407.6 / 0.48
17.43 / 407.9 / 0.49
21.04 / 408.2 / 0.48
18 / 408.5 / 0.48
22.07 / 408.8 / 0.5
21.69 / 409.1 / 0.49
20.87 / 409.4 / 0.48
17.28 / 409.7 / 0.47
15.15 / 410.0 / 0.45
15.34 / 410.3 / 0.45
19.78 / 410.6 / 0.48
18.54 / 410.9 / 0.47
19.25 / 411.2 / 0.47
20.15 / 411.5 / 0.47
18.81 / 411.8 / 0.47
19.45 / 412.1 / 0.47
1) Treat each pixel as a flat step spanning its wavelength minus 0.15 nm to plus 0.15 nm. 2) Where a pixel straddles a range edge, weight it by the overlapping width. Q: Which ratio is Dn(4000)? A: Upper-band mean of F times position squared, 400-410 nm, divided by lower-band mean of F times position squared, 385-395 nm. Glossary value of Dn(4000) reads 1.94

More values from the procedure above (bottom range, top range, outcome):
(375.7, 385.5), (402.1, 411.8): 1.88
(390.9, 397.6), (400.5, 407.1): 1.92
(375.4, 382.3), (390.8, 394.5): 0.83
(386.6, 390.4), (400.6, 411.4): 1.87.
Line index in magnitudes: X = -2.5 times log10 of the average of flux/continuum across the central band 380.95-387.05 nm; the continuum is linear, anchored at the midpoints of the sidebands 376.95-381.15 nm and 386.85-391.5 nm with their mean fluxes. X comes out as 0.396 mag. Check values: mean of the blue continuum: 13.5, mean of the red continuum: 10.9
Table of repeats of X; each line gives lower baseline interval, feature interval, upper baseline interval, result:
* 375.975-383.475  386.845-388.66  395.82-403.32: 0.313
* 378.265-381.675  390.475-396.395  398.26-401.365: 0.473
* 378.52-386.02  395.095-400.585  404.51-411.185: 0.113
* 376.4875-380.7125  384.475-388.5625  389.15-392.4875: 0.286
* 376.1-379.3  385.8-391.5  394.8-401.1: 0.257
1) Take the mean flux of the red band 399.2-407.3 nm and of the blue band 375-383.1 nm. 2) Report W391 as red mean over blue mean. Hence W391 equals 1.5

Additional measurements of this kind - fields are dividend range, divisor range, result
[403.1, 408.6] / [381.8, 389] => 1.95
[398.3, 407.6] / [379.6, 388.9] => 1.84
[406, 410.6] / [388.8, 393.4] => 1.65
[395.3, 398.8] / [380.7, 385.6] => 1.25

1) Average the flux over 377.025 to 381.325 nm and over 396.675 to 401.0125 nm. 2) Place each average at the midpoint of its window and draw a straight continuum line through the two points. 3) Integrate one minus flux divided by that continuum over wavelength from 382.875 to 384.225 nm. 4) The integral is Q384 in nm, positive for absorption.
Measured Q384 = 0.69 nm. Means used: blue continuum 13.4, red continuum 14.4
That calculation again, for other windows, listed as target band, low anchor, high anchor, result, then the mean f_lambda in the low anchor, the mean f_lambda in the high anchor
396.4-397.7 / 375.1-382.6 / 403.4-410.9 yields 0.732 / 11.8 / 17.4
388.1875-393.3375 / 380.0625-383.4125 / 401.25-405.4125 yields 0.814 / 9.27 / 17.4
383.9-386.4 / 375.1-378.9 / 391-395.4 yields 0.491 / 13.2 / 9.76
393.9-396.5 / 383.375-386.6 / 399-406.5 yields 0.544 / 8.87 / 17.2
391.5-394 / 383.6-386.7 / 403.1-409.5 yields 0.837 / 9.02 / 17.3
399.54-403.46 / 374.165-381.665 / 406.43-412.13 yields -0.218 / 11.7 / 18.2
